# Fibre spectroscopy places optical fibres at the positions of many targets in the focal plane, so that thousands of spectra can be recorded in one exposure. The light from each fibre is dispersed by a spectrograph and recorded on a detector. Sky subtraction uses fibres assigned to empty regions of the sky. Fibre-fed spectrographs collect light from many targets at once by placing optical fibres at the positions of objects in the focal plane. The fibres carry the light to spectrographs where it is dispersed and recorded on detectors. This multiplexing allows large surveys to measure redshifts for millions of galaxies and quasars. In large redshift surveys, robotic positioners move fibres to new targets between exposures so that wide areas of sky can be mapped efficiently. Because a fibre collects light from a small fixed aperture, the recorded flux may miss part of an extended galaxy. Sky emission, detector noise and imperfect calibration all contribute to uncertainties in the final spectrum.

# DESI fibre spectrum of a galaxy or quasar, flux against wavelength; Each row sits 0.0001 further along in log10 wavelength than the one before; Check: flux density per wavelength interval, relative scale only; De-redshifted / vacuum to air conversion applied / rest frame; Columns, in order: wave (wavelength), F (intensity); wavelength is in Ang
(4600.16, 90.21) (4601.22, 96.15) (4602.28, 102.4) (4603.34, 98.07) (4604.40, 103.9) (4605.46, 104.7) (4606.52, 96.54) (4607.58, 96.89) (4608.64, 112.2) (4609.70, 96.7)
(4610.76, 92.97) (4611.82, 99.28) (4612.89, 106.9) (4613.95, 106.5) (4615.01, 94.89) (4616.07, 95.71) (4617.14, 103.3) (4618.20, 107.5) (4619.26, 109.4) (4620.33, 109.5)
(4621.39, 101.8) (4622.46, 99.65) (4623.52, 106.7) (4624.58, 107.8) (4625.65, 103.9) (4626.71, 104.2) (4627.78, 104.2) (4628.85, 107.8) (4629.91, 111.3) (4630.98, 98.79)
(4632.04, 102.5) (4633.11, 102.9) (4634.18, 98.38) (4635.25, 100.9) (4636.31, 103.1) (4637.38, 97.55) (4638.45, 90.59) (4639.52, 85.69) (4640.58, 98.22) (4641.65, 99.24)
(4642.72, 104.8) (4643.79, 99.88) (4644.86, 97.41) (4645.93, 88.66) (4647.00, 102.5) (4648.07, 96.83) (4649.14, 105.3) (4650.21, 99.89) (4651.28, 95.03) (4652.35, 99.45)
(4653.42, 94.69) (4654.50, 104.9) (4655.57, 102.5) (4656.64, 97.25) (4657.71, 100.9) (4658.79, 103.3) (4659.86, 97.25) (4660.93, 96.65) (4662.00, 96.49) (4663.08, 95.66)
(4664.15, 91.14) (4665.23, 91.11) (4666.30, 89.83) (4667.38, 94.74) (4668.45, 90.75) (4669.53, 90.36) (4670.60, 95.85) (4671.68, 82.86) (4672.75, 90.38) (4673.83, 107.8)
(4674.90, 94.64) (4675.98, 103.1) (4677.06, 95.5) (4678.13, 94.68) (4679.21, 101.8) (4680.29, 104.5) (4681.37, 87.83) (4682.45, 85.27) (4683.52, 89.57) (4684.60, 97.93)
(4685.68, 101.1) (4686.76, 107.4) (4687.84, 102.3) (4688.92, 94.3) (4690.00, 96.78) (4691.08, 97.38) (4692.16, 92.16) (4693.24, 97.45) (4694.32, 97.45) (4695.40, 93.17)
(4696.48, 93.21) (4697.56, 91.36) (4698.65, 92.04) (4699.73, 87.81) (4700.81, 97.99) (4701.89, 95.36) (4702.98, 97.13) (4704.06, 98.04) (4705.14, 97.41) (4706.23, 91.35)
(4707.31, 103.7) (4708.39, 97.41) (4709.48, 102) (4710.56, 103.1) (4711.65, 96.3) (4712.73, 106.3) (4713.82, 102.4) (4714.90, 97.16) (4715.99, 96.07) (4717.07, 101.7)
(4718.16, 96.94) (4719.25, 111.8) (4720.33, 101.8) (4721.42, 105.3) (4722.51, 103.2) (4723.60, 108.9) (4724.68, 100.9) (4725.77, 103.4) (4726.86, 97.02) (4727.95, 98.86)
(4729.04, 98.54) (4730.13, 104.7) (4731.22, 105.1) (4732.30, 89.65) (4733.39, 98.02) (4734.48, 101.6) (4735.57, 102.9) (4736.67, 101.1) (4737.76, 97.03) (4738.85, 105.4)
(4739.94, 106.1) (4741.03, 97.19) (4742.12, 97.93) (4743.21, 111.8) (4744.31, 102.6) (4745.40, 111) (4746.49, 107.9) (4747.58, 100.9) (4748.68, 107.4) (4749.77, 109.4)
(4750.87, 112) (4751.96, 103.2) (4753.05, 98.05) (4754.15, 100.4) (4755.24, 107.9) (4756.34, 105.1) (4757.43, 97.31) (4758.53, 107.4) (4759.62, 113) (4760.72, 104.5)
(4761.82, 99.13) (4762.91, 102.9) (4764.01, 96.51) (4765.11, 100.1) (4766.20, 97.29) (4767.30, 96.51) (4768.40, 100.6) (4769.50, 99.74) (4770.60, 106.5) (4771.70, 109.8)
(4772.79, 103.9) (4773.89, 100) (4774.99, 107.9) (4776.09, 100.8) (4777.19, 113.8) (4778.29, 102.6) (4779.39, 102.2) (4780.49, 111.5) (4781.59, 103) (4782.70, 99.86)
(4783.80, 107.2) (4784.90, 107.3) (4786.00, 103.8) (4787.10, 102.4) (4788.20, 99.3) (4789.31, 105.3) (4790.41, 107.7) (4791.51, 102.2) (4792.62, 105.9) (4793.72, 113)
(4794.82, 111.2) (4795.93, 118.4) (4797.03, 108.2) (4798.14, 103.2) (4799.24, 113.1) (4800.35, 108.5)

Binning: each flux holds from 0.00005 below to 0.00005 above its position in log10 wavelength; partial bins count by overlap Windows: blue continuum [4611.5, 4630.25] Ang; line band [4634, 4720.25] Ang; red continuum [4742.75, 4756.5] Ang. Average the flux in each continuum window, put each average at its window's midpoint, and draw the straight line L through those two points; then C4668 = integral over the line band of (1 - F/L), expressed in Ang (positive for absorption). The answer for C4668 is 6.53 Ang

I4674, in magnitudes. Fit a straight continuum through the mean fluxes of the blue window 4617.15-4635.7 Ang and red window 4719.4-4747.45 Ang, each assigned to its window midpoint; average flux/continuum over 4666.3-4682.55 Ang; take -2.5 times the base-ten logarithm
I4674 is 0.097 mag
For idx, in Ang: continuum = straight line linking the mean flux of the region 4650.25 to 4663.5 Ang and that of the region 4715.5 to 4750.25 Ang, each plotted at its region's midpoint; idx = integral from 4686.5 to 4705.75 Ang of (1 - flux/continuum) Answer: 0.9 Ang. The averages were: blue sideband 98.7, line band 95.8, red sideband 103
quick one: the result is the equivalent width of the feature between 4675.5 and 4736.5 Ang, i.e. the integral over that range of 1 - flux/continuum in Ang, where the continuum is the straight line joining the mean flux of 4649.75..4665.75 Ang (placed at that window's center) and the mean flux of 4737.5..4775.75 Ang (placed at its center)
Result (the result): 1.3 Ang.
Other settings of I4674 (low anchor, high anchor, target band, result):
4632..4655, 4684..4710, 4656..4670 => 0.03 mag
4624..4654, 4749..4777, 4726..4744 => 0.02 mag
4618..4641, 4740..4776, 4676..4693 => 0.07 mag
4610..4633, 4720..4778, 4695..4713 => 0.07 mag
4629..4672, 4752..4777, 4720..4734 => 0.00 mag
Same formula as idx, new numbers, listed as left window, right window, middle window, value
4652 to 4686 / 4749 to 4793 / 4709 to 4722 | -0.29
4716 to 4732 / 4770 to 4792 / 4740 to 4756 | -0.23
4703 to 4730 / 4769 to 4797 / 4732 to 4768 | 0.20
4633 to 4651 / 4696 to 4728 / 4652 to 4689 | 0.83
